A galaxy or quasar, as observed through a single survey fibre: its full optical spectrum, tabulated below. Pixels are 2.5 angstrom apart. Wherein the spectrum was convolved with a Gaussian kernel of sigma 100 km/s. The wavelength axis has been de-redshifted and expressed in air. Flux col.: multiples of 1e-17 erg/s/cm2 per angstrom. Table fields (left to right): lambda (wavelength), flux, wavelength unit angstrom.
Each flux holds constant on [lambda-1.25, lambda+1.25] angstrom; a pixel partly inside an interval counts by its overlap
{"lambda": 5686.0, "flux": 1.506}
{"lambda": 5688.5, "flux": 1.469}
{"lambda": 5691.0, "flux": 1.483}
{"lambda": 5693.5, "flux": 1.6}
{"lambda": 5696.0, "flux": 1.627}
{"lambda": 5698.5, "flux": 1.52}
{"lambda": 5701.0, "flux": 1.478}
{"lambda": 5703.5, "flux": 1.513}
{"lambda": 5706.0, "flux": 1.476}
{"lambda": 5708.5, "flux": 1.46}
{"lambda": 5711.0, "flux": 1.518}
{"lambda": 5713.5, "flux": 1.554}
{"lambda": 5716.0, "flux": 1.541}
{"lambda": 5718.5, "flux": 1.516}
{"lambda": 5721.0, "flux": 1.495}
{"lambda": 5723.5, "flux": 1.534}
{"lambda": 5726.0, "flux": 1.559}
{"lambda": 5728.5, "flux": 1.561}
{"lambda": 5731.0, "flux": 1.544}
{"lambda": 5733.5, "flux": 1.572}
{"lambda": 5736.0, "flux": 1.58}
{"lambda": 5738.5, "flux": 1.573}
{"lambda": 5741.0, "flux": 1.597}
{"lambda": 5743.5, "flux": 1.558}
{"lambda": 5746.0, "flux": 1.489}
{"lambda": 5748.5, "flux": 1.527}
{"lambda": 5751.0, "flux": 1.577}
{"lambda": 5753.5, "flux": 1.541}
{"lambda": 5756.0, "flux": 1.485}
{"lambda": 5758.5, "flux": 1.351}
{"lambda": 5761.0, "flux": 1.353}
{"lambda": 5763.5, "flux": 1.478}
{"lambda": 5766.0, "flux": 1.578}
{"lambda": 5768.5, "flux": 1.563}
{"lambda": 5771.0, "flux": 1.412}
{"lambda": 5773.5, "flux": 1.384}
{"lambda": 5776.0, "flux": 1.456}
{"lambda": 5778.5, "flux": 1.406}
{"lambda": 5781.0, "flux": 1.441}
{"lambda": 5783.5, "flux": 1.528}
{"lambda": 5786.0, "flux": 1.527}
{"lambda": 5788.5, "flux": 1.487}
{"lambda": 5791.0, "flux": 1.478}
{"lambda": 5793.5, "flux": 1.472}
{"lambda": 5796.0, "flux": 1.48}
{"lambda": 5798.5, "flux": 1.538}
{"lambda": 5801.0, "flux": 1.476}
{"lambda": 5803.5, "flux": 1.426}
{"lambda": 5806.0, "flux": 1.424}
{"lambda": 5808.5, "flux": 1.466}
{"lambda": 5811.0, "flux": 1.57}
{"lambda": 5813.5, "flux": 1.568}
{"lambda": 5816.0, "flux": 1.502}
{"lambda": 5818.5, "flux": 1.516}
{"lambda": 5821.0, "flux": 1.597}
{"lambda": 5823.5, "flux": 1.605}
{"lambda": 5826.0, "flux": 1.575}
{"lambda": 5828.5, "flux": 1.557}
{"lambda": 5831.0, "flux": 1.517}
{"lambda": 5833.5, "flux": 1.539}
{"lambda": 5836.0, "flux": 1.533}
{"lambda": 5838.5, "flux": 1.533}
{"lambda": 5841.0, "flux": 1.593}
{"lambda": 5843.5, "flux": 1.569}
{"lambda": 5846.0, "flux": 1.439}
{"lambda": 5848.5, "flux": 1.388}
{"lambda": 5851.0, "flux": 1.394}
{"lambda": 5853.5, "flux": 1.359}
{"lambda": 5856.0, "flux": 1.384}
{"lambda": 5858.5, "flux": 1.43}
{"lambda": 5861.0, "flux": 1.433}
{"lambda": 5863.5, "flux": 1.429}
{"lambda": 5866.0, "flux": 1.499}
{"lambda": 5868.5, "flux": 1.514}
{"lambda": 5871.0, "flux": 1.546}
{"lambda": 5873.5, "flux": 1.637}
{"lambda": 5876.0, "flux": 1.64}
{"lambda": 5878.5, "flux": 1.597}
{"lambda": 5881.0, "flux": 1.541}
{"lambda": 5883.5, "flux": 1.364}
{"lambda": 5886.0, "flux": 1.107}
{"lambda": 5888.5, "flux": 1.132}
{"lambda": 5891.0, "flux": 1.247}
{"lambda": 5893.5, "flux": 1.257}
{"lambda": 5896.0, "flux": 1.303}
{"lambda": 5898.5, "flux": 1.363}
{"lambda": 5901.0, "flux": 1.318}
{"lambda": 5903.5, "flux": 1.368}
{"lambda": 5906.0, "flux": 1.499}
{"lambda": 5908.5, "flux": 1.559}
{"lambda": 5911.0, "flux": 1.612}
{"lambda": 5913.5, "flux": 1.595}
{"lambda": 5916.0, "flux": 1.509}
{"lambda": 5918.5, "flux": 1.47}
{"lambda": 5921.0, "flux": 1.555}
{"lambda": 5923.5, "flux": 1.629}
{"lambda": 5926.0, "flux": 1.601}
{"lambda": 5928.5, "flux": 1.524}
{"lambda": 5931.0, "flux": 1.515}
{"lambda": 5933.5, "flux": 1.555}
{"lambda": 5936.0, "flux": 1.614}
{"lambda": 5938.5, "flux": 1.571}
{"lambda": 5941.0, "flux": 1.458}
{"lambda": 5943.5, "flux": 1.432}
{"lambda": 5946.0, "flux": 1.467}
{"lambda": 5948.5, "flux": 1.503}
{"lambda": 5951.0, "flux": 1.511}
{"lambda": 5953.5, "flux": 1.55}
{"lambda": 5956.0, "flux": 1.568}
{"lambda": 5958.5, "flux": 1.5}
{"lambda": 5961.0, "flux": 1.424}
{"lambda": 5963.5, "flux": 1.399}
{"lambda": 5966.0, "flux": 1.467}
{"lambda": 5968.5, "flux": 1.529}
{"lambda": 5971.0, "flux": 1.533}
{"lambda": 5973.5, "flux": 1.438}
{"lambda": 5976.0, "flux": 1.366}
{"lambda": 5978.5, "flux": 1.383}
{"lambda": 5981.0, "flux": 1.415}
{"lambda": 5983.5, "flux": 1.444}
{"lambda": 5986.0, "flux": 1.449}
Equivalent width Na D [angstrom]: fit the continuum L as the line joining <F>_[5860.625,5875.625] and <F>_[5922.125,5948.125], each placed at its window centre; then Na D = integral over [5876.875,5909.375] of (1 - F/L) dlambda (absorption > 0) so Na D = 3.6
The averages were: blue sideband 1.52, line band 1.36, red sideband 1.54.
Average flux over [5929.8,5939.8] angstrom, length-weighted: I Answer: 1.56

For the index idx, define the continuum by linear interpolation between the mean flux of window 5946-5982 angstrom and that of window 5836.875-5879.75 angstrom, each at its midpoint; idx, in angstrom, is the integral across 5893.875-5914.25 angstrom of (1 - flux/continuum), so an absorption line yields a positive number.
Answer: 0.6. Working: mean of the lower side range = 1.49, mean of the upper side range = 1.47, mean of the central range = 1.44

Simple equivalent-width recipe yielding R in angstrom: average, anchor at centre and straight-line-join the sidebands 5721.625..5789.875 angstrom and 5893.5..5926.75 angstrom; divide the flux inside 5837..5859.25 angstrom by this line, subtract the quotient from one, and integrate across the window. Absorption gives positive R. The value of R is 0.5 angstrom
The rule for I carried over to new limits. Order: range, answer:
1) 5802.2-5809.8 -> 1.44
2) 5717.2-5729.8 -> 1.53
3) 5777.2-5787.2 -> 1.48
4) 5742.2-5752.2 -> 1.54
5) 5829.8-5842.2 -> 1.54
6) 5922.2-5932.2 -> 1.57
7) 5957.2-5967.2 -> 1.45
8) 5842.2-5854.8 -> 1.43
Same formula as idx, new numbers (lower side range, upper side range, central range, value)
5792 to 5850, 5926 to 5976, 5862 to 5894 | 1.74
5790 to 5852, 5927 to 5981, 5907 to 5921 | -0.49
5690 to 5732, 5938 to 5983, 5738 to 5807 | 1.32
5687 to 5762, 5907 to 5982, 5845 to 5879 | 0.86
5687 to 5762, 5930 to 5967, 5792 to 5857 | 0.53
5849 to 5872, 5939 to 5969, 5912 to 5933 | -1.15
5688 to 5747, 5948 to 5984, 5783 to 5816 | 0.40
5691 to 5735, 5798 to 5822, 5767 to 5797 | 0.86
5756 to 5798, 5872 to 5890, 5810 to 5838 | -1.99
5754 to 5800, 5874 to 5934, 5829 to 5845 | -0.92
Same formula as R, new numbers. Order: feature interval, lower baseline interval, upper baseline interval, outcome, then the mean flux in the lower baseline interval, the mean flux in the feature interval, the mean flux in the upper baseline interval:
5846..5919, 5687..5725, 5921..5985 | 3.5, 1.52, 1.43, 1.5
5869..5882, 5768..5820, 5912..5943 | -0.6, 1.48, 1.59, 1.55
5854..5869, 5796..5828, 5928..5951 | 0.8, 1.52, 1.44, 1.51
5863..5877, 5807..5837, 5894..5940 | -0.2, 1.54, 1.55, 1.5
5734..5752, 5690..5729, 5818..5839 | -0.3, 1.53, 1.56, 1.55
